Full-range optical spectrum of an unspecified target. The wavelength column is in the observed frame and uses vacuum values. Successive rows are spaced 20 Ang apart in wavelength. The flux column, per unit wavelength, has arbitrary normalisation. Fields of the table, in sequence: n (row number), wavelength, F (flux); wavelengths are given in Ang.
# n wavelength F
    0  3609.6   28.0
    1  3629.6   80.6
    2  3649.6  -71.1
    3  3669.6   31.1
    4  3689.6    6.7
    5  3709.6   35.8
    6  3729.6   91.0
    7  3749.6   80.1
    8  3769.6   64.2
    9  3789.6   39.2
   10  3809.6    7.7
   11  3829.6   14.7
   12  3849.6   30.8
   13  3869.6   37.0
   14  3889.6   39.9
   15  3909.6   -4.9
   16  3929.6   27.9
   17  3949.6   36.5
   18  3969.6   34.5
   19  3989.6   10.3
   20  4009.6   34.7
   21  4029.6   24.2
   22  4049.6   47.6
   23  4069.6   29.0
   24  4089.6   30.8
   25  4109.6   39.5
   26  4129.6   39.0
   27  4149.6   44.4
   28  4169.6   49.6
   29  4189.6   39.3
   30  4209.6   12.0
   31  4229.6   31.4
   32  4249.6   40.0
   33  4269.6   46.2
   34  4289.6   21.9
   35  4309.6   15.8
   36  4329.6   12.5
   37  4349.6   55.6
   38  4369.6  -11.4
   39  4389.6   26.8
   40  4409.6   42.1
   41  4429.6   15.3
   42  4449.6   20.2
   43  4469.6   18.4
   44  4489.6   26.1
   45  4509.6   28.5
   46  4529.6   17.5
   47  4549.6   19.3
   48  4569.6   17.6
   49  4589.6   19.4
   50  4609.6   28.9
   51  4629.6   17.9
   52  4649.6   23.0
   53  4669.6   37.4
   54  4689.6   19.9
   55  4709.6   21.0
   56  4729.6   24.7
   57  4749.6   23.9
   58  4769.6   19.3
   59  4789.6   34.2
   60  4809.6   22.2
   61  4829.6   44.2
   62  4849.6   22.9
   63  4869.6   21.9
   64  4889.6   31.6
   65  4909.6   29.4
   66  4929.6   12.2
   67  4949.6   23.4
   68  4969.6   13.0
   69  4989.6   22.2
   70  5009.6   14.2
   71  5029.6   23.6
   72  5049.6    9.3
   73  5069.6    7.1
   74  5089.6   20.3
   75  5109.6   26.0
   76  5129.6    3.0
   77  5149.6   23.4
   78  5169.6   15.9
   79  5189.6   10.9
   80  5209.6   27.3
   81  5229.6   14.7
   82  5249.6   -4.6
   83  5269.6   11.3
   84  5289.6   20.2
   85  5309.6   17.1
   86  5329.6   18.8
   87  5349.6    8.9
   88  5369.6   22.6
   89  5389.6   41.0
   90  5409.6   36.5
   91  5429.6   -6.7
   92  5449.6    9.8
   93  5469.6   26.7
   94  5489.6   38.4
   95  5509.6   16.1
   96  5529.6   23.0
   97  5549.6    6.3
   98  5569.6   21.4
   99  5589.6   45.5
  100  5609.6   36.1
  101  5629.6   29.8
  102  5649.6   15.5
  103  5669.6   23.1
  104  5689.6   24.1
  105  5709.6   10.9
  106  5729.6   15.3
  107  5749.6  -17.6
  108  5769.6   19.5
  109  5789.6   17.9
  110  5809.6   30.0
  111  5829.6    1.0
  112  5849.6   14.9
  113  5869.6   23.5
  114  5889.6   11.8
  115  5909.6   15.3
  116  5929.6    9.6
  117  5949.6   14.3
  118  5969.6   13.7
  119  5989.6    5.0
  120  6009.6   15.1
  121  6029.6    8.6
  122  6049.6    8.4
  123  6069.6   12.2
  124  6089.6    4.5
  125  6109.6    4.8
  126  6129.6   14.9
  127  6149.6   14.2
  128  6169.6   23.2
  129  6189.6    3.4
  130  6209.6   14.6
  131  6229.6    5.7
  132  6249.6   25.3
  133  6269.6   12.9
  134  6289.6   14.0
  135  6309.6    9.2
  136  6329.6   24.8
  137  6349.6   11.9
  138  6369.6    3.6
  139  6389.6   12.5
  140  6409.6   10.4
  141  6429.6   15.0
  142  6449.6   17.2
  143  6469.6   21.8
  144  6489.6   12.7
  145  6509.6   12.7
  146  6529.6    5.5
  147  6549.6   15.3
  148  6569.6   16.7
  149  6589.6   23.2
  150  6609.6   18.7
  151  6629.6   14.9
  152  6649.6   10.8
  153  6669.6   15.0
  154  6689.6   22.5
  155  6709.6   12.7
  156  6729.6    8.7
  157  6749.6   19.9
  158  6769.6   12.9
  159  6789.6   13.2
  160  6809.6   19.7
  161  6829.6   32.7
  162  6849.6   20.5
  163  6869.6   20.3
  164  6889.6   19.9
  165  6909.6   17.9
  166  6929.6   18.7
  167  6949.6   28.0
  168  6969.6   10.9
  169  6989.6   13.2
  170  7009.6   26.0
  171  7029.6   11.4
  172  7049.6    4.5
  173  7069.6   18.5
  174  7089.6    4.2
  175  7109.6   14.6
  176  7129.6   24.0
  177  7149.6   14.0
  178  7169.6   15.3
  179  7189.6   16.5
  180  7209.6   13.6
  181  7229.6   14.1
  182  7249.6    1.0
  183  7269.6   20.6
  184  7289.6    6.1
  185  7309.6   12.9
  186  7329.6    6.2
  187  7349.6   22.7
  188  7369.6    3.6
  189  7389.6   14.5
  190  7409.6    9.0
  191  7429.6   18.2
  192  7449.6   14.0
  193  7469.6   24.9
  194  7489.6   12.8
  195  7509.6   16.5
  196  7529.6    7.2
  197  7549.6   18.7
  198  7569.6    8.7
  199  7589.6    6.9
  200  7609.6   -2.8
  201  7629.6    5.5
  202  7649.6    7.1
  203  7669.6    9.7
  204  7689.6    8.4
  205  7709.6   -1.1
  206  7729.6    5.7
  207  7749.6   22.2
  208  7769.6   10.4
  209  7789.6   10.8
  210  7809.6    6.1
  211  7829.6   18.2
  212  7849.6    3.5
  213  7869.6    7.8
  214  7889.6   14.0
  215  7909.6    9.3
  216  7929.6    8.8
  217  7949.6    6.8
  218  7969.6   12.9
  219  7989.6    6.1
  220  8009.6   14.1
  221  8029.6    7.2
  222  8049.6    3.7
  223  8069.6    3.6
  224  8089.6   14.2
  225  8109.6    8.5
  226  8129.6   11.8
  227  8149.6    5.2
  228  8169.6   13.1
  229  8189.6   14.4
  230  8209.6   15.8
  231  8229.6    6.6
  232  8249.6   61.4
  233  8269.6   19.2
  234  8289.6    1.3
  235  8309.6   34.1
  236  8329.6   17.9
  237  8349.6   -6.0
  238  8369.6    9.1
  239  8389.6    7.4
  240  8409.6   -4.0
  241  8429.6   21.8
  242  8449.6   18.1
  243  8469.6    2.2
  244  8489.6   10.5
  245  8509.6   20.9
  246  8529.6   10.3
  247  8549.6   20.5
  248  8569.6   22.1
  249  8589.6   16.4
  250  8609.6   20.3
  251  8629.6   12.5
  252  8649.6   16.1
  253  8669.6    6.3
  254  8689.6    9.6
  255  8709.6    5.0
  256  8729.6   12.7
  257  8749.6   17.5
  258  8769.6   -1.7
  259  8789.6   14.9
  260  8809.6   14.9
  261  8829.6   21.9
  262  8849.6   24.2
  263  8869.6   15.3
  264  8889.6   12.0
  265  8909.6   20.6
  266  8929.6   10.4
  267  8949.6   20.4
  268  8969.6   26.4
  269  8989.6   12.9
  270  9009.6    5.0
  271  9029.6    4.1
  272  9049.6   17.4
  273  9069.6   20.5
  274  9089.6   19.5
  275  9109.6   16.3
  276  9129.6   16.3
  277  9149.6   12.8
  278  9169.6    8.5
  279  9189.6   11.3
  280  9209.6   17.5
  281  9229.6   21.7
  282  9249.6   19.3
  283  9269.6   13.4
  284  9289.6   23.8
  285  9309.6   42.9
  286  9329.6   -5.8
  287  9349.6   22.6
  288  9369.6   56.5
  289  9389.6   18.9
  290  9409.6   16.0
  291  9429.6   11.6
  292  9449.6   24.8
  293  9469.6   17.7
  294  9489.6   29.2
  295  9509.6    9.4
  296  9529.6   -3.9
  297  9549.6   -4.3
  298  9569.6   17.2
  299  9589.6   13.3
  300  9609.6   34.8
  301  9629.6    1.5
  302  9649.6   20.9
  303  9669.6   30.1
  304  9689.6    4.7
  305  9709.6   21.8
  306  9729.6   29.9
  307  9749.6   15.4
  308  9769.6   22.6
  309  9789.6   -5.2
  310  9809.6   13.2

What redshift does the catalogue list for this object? 1.21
